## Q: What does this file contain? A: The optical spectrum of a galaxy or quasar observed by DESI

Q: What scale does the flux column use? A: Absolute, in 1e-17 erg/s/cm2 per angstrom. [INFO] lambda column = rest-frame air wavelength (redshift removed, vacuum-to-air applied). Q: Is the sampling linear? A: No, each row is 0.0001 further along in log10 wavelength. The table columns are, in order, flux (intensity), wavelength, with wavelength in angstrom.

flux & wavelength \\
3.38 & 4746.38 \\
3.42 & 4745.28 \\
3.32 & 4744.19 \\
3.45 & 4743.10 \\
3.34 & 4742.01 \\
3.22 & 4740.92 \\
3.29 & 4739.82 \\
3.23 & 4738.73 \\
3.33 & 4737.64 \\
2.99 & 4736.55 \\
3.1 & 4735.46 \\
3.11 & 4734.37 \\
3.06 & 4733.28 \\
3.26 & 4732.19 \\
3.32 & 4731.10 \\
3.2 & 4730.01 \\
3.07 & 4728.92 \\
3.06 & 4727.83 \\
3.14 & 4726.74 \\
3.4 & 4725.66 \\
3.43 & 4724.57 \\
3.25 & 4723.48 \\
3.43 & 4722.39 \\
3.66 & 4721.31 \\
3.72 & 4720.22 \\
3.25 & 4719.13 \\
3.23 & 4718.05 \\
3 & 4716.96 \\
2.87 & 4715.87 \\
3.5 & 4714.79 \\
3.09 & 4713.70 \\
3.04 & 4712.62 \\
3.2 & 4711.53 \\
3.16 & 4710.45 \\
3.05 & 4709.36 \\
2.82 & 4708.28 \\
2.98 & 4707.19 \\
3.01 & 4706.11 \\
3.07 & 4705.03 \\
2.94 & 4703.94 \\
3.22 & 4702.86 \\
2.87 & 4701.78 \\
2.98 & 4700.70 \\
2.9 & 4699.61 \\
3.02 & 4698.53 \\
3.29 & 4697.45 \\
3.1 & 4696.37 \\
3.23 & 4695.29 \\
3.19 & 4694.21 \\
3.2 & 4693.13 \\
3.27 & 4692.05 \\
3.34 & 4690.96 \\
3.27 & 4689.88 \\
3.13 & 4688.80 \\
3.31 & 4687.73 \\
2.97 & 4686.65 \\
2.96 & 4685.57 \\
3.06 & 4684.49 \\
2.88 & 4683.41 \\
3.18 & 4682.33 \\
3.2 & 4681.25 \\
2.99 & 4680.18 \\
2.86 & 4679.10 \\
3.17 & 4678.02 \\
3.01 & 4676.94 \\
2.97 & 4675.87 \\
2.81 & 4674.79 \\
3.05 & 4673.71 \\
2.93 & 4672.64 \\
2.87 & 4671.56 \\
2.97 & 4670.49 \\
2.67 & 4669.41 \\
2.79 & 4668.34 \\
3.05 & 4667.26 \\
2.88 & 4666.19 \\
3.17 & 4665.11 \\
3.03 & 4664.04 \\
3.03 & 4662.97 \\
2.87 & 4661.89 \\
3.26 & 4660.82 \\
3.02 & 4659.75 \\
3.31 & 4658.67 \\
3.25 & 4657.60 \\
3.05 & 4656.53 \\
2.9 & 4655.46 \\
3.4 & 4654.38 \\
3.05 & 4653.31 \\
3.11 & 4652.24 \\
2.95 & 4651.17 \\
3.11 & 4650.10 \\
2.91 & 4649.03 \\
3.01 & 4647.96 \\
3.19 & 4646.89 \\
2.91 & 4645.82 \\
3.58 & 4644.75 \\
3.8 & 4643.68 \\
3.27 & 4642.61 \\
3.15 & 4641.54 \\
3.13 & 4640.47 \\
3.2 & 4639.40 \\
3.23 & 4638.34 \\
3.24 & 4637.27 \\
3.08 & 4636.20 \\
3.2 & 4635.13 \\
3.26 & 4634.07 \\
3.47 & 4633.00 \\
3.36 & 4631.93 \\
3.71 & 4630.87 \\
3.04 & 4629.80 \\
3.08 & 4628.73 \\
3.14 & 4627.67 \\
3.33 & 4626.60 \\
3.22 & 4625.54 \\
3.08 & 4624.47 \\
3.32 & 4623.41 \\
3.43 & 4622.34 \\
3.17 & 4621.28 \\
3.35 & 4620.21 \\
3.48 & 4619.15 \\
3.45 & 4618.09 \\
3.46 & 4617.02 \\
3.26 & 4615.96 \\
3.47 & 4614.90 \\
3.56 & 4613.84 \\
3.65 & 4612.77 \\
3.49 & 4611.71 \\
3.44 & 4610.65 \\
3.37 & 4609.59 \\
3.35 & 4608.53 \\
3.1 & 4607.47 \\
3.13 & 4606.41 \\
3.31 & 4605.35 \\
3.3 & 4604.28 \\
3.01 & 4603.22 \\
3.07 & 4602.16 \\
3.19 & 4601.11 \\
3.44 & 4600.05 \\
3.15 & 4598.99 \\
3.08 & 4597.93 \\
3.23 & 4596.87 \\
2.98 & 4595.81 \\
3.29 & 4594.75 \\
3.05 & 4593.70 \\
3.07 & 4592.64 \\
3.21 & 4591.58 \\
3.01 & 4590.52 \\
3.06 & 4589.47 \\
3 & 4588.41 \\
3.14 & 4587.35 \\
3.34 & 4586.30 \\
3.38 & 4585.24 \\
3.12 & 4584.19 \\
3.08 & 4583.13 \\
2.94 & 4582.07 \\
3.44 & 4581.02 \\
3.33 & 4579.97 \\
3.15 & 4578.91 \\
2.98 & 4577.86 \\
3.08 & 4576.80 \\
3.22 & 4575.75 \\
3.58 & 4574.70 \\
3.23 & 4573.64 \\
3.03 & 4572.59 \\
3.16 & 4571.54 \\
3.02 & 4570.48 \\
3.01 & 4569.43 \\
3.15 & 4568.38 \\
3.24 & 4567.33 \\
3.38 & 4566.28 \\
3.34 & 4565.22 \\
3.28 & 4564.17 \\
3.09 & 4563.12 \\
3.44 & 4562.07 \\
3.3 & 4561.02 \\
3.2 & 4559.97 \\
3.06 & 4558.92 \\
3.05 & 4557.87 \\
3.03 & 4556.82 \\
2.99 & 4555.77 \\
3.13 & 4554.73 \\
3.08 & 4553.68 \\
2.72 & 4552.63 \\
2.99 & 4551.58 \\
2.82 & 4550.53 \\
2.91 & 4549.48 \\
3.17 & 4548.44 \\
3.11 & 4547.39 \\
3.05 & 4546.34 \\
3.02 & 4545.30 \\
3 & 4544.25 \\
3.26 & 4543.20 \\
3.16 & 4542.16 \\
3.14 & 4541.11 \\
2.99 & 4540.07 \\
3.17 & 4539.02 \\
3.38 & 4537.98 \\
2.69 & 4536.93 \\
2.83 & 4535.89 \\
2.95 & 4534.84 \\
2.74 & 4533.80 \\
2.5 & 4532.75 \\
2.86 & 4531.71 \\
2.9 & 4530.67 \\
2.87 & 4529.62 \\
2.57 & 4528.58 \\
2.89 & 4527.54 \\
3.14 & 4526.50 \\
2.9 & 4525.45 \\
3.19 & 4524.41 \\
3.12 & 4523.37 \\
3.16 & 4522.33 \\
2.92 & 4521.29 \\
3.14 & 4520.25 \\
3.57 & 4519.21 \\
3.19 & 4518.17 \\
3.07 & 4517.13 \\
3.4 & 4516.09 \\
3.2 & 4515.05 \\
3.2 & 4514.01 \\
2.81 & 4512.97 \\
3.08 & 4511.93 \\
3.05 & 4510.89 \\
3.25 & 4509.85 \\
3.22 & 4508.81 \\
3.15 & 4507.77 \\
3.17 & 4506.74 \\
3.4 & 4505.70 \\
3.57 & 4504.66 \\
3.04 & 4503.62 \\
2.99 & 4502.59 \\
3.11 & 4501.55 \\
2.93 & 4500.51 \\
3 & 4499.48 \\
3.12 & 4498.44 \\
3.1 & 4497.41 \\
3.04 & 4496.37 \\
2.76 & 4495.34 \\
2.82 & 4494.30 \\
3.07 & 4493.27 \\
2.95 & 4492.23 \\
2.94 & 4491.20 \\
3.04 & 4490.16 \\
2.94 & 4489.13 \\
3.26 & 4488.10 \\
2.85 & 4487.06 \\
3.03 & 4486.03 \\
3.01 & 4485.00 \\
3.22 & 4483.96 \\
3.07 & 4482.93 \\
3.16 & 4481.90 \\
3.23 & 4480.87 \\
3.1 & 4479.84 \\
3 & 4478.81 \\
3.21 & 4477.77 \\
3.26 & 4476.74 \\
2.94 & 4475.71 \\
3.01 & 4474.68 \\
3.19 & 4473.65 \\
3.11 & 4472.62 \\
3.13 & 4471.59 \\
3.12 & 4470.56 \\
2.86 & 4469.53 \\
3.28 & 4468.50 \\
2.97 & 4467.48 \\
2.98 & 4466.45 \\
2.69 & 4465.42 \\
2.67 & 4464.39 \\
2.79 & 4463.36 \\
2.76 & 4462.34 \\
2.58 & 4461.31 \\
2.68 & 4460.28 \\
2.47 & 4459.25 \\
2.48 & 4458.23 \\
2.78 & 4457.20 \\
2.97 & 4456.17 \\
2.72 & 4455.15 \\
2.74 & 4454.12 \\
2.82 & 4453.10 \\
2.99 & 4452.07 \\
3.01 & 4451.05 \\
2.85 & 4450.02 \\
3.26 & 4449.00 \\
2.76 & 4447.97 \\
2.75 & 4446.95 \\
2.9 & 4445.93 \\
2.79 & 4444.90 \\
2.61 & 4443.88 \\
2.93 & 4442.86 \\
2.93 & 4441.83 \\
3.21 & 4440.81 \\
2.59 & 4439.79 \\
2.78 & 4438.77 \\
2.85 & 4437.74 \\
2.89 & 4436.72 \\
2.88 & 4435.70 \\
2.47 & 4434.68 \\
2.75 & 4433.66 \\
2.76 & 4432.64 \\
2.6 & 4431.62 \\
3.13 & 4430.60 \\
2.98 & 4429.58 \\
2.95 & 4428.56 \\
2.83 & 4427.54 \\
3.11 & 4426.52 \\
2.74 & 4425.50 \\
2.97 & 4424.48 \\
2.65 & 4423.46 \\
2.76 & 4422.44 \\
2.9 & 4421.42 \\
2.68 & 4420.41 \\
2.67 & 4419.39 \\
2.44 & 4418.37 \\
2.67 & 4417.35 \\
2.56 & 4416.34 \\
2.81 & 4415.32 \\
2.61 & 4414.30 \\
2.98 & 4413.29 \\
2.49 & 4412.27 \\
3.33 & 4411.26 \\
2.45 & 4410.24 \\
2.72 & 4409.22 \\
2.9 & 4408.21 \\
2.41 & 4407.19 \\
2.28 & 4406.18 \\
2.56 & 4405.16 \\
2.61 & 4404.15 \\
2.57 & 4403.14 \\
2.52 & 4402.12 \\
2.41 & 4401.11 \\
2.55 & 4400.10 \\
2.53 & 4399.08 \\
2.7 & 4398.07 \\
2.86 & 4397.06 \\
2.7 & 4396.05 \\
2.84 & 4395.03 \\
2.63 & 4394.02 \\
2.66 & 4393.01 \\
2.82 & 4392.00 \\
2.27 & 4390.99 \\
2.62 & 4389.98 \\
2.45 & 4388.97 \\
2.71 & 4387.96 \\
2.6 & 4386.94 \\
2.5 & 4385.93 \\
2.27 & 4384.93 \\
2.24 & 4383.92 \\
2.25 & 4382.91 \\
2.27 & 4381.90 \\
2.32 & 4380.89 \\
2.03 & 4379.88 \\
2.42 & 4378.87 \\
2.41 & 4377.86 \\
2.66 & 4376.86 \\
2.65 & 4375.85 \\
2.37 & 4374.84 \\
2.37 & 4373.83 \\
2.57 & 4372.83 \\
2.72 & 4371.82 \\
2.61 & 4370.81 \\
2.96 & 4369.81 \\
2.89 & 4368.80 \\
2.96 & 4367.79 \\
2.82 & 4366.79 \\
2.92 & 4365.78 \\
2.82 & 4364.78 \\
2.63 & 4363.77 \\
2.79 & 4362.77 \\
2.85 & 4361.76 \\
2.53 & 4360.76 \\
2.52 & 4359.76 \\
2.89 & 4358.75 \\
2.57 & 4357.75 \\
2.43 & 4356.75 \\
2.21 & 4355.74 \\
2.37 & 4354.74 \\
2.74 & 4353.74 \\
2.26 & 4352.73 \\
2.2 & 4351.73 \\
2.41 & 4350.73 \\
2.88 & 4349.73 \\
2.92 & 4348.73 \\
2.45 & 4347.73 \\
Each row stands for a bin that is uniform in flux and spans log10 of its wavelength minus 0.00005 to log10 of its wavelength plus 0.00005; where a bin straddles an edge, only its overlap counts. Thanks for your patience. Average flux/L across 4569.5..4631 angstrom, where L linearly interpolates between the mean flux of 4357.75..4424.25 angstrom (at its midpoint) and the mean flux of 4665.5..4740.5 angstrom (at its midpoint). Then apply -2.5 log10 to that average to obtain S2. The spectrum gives -0.099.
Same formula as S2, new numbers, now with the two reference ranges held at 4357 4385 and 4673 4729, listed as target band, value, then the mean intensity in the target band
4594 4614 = -0.102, 3.26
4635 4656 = -0.046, 3.17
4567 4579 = -0.084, 3.15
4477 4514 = -0.107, 3.08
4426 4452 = -0.065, 2.87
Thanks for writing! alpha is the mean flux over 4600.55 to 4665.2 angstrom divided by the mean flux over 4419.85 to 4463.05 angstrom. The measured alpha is 1.15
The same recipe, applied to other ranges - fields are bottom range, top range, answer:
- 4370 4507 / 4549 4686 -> 1.13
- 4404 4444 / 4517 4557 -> 1.09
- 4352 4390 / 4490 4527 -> 1.22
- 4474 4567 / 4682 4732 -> 1.03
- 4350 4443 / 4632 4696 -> 1.17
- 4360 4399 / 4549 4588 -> 1.21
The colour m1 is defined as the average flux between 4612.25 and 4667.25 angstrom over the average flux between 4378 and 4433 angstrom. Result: 1.22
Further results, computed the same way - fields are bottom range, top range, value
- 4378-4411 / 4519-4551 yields 1.19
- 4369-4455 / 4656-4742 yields 1.16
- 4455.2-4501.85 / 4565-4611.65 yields 1.07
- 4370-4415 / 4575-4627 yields 1.27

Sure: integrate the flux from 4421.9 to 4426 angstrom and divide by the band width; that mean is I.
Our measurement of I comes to 2.78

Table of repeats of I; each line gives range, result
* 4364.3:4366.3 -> 2.87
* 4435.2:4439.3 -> 2.85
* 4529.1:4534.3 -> 2.77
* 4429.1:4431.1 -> 3.06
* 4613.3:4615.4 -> 3.51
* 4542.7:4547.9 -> 3.09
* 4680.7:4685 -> 3.08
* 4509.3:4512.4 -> 3.12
